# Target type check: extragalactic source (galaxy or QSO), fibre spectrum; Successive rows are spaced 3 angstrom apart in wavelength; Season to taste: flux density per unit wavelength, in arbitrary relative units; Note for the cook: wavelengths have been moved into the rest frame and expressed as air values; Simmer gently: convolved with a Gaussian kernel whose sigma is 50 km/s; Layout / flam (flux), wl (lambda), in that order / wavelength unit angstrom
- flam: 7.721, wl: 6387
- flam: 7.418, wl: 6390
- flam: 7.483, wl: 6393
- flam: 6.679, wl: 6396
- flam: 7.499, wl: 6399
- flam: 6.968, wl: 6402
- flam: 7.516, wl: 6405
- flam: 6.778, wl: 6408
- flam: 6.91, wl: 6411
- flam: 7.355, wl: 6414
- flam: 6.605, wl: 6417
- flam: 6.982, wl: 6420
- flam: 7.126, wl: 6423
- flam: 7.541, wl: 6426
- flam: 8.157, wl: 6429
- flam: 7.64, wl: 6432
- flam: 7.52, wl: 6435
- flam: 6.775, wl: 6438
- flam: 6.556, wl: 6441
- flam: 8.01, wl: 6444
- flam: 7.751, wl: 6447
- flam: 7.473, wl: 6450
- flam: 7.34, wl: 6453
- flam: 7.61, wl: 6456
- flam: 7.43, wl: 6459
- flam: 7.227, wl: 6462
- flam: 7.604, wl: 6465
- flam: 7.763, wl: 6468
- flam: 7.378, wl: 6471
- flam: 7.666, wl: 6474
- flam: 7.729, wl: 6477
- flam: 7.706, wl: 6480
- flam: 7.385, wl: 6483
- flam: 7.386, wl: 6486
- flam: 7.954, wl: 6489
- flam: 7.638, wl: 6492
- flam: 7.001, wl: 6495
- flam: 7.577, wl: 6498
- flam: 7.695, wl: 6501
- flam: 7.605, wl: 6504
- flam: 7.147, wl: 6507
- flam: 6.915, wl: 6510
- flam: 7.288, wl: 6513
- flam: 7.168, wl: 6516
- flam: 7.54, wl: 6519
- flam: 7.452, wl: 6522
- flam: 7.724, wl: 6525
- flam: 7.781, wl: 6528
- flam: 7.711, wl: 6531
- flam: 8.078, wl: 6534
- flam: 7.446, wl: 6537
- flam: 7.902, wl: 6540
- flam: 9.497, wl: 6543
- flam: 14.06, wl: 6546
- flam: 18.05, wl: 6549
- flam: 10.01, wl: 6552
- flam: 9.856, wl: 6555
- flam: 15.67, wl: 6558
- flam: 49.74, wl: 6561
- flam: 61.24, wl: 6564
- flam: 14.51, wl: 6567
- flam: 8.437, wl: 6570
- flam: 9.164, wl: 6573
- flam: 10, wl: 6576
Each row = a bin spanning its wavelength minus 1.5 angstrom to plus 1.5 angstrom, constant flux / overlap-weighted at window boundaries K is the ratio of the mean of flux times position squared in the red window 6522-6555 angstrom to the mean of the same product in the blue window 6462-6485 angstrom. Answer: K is 1.3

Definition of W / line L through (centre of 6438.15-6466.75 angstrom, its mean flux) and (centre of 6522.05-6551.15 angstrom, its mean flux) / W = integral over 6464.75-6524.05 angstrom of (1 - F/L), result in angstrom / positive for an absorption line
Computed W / 7.2 angstrom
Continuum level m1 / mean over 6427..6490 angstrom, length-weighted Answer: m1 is 7.52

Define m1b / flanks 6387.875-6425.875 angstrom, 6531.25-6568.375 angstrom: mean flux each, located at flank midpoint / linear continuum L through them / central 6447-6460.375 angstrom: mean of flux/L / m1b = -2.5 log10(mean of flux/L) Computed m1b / 0.40 mag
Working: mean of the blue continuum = 7.14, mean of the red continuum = 18.5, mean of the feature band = 7.5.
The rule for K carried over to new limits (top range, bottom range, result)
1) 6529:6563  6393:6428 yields 2.19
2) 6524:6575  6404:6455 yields 2.24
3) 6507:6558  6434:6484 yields 1.26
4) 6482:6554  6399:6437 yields 1.20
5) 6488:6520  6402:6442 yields 1.06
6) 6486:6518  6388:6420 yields 1.07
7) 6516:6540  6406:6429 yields 1.11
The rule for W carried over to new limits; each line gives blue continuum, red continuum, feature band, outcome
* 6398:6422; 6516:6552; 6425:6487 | 3.0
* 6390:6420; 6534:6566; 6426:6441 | 3.3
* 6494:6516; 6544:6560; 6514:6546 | 8.6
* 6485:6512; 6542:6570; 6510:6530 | 8.3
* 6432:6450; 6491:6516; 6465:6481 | -0.6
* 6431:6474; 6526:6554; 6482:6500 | 2.2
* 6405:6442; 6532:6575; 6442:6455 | 2.1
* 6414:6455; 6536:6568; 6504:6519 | 8.1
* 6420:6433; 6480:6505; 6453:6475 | 0.1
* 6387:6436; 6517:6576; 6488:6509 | 7.9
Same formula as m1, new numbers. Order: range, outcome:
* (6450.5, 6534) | 7.51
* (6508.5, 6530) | 7.42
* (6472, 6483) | 7.64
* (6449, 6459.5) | 7.47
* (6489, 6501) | 7.51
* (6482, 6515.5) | 7.41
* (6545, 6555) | 13.4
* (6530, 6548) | 9.4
